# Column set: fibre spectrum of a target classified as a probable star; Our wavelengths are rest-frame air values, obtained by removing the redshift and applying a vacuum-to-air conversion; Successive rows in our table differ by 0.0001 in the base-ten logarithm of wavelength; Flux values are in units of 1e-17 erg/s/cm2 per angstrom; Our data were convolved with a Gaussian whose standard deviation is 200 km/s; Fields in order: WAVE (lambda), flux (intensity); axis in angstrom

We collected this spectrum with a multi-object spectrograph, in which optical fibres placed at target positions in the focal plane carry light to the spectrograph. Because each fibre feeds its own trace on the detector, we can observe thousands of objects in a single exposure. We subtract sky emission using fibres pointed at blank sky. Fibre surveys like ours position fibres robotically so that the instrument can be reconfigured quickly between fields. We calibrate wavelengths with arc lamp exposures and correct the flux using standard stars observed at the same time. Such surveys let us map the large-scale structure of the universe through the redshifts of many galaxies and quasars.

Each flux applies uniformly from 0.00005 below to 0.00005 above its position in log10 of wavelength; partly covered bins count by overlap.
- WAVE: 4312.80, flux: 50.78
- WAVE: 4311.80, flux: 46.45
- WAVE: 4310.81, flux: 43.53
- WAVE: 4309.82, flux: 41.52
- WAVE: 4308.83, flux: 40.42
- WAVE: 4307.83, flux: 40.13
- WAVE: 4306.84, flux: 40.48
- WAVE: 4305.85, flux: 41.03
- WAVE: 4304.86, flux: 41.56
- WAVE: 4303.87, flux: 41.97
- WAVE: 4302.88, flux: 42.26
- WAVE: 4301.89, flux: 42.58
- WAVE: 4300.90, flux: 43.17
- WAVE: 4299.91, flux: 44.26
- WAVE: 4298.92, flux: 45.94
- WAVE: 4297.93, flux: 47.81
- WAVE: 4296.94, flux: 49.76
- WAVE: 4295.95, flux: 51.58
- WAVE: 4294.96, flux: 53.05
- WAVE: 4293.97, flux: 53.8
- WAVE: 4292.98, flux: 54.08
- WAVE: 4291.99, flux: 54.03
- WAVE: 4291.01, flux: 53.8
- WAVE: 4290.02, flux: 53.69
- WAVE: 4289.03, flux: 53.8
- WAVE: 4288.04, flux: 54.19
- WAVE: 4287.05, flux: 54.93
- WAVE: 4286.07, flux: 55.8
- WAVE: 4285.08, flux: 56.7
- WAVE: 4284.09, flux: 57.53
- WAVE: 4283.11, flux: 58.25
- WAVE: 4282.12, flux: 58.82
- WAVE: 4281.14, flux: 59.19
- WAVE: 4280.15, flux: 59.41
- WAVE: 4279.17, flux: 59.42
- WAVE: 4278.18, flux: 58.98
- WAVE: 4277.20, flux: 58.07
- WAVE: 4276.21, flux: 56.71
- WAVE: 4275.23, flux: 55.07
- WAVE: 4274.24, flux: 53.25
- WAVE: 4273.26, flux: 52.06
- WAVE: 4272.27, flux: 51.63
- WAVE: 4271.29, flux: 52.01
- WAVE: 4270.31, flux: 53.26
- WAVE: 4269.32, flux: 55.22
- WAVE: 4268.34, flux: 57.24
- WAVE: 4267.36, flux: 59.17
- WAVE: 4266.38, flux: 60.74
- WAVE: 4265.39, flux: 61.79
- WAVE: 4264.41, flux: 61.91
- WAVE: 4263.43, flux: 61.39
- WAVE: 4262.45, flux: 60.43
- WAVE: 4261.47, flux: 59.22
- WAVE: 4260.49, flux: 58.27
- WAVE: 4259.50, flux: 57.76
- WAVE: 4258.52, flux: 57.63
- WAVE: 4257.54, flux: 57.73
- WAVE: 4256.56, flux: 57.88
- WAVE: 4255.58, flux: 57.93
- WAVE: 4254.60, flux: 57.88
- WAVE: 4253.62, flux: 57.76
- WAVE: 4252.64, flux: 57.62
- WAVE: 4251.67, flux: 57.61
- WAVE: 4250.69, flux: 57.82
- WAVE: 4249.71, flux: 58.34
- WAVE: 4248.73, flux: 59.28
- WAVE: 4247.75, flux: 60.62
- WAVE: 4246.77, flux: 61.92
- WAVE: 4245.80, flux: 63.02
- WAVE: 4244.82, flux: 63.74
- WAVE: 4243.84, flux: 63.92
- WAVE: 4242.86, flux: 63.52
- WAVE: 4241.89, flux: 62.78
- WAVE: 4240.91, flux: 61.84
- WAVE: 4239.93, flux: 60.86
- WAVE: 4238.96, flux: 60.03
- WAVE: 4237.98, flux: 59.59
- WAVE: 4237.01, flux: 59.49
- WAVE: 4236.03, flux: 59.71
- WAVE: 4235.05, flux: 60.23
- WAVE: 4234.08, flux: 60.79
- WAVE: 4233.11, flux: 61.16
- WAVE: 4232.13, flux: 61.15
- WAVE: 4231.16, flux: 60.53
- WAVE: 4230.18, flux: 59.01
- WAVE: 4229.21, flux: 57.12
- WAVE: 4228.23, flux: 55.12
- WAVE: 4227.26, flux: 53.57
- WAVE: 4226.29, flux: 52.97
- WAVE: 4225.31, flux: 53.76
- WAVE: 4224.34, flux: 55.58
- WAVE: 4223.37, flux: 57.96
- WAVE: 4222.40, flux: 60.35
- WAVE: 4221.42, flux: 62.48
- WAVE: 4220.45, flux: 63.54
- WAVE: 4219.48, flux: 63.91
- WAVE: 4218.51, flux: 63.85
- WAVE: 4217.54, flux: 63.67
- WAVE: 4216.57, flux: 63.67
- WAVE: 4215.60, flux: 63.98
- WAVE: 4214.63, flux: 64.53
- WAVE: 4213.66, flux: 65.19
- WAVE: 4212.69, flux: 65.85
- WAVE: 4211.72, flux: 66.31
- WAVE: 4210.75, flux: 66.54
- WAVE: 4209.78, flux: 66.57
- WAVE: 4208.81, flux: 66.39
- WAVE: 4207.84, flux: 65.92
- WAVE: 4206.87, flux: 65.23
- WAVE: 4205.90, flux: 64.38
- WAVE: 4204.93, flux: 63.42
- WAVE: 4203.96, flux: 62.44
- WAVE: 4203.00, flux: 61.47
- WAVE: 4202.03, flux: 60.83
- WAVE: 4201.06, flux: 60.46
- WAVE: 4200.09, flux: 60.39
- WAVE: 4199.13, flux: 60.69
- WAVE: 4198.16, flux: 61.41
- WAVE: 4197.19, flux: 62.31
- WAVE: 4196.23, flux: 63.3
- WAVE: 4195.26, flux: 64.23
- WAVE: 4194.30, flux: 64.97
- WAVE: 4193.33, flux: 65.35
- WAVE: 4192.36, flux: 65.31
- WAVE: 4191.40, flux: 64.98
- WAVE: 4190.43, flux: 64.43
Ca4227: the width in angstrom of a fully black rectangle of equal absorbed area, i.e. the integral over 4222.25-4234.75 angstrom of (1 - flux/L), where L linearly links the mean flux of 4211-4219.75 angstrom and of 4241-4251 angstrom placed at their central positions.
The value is 1.1 angstrom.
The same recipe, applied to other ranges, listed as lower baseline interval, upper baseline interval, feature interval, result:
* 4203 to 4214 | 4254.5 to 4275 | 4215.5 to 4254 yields 0.86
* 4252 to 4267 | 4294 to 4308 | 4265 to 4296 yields -2.40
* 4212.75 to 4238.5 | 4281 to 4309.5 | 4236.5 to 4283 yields -3.13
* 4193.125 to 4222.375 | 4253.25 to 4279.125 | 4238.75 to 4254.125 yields -0.30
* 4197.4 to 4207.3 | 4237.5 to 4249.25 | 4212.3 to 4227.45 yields 0.21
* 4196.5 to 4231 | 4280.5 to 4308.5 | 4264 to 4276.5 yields -0.58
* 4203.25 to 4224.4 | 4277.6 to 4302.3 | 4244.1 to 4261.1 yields -0.14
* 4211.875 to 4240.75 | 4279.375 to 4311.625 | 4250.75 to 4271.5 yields -1.19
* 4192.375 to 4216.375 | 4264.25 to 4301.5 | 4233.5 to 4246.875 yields -0.42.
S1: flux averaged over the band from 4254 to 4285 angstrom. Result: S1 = 57.6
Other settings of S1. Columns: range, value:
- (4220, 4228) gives 57.4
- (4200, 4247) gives 61.7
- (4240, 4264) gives 59.8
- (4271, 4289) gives 56.2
